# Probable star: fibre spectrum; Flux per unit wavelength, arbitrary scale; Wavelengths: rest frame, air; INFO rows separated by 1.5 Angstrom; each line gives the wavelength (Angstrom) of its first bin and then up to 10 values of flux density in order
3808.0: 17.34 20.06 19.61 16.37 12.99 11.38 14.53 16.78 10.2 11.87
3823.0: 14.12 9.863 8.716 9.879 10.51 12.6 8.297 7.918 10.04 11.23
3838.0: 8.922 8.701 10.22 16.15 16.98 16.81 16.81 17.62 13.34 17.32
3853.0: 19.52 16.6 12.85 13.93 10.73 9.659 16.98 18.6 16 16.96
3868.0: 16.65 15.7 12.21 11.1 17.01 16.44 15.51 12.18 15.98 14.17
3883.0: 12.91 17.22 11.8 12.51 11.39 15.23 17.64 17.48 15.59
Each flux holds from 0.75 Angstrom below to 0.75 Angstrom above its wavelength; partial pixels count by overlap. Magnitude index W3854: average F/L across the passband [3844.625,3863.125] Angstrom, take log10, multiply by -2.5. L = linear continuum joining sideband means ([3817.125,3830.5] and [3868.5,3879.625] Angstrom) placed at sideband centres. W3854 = -0.150 mag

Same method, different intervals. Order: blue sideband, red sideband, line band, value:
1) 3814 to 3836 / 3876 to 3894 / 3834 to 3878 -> -0.120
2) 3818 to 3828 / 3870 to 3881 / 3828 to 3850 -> 0.011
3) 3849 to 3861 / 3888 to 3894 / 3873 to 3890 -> 0.056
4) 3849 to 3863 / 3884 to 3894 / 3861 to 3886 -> -0.039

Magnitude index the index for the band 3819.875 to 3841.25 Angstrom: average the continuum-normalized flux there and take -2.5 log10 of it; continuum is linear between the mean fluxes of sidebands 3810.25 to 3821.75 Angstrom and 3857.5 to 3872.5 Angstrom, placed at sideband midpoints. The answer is 0.37 mag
